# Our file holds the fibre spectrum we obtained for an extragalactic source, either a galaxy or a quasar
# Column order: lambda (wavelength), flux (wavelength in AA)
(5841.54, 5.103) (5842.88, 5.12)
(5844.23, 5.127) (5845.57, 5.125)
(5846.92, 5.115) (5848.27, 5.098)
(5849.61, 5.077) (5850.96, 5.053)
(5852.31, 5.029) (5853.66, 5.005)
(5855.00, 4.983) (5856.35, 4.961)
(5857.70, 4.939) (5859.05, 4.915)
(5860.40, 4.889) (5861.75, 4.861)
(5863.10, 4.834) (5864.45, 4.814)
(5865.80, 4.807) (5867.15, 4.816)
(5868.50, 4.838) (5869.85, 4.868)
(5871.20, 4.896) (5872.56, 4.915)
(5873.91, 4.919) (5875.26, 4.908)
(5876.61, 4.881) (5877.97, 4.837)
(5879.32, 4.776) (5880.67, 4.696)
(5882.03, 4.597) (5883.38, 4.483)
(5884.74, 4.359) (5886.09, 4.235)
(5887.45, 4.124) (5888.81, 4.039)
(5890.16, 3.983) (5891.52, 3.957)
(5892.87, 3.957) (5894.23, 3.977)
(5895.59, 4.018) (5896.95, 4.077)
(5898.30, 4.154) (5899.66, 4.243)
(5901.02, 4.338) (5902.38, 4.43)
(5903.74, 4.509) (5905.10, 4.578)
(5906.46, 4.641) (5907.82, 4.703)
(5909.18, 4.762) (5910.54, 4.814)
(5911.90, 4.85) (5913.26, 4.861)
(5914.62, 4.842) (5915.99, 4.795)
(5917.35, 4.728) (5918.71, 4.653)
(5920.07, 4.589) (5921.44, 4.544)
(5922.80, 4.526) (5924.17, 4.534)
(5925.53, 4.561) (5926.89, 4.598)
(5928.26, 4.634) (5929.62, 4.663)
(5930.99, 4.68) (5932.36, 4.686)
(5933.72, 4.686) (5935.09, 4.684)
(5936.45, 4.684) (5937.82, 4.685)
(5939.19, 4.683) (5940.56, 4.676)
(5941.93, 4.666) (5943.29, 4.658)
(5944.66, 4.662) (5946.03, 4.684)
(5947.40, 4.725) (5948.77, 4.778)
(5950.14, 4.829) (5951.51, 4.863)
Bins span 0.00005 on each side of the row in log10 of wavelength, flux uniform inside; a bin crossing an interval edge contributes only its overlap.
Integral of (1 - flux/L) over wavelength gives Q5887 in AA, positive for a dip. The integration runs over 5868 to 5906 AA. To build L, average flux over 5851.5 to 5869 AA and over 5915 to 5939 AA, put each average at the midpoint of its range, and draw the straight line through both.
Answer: 2.79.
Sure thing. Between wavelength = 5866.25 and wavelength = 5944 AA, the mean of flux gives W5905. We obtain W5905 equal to 4.57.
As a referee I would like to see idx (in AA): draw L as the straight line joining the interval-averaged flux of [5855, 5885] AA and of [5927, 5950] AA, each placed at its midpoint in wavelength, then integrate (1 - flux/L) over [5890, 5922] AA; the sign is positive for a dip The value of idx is 1.9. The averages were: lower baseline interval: 4.82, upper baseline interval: 4.68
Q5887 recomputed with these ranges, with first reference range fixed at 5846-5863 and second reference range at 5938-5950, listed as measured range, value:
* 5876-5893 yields 1.74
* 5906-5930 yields 0.49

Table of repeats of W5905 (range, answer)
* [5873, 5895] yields 4.42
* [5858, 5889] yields 4.72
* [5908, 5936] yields 4.69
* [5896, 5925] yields 4.57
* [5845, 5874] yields 4.94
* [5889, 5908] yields 4.24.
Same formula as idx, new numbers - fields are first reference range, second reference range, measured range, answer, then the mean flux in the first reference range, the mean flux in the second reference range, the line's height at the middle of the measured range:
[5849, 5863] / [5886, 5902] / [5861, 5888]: -1.12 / 4.96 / 4.09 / 4.54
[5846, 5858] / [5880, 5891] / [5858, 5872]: -0.32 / 5.03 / 4.31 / 4.75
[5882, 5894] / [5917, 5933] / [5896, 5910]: -0.30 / 4.16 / 4.61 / 4.35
